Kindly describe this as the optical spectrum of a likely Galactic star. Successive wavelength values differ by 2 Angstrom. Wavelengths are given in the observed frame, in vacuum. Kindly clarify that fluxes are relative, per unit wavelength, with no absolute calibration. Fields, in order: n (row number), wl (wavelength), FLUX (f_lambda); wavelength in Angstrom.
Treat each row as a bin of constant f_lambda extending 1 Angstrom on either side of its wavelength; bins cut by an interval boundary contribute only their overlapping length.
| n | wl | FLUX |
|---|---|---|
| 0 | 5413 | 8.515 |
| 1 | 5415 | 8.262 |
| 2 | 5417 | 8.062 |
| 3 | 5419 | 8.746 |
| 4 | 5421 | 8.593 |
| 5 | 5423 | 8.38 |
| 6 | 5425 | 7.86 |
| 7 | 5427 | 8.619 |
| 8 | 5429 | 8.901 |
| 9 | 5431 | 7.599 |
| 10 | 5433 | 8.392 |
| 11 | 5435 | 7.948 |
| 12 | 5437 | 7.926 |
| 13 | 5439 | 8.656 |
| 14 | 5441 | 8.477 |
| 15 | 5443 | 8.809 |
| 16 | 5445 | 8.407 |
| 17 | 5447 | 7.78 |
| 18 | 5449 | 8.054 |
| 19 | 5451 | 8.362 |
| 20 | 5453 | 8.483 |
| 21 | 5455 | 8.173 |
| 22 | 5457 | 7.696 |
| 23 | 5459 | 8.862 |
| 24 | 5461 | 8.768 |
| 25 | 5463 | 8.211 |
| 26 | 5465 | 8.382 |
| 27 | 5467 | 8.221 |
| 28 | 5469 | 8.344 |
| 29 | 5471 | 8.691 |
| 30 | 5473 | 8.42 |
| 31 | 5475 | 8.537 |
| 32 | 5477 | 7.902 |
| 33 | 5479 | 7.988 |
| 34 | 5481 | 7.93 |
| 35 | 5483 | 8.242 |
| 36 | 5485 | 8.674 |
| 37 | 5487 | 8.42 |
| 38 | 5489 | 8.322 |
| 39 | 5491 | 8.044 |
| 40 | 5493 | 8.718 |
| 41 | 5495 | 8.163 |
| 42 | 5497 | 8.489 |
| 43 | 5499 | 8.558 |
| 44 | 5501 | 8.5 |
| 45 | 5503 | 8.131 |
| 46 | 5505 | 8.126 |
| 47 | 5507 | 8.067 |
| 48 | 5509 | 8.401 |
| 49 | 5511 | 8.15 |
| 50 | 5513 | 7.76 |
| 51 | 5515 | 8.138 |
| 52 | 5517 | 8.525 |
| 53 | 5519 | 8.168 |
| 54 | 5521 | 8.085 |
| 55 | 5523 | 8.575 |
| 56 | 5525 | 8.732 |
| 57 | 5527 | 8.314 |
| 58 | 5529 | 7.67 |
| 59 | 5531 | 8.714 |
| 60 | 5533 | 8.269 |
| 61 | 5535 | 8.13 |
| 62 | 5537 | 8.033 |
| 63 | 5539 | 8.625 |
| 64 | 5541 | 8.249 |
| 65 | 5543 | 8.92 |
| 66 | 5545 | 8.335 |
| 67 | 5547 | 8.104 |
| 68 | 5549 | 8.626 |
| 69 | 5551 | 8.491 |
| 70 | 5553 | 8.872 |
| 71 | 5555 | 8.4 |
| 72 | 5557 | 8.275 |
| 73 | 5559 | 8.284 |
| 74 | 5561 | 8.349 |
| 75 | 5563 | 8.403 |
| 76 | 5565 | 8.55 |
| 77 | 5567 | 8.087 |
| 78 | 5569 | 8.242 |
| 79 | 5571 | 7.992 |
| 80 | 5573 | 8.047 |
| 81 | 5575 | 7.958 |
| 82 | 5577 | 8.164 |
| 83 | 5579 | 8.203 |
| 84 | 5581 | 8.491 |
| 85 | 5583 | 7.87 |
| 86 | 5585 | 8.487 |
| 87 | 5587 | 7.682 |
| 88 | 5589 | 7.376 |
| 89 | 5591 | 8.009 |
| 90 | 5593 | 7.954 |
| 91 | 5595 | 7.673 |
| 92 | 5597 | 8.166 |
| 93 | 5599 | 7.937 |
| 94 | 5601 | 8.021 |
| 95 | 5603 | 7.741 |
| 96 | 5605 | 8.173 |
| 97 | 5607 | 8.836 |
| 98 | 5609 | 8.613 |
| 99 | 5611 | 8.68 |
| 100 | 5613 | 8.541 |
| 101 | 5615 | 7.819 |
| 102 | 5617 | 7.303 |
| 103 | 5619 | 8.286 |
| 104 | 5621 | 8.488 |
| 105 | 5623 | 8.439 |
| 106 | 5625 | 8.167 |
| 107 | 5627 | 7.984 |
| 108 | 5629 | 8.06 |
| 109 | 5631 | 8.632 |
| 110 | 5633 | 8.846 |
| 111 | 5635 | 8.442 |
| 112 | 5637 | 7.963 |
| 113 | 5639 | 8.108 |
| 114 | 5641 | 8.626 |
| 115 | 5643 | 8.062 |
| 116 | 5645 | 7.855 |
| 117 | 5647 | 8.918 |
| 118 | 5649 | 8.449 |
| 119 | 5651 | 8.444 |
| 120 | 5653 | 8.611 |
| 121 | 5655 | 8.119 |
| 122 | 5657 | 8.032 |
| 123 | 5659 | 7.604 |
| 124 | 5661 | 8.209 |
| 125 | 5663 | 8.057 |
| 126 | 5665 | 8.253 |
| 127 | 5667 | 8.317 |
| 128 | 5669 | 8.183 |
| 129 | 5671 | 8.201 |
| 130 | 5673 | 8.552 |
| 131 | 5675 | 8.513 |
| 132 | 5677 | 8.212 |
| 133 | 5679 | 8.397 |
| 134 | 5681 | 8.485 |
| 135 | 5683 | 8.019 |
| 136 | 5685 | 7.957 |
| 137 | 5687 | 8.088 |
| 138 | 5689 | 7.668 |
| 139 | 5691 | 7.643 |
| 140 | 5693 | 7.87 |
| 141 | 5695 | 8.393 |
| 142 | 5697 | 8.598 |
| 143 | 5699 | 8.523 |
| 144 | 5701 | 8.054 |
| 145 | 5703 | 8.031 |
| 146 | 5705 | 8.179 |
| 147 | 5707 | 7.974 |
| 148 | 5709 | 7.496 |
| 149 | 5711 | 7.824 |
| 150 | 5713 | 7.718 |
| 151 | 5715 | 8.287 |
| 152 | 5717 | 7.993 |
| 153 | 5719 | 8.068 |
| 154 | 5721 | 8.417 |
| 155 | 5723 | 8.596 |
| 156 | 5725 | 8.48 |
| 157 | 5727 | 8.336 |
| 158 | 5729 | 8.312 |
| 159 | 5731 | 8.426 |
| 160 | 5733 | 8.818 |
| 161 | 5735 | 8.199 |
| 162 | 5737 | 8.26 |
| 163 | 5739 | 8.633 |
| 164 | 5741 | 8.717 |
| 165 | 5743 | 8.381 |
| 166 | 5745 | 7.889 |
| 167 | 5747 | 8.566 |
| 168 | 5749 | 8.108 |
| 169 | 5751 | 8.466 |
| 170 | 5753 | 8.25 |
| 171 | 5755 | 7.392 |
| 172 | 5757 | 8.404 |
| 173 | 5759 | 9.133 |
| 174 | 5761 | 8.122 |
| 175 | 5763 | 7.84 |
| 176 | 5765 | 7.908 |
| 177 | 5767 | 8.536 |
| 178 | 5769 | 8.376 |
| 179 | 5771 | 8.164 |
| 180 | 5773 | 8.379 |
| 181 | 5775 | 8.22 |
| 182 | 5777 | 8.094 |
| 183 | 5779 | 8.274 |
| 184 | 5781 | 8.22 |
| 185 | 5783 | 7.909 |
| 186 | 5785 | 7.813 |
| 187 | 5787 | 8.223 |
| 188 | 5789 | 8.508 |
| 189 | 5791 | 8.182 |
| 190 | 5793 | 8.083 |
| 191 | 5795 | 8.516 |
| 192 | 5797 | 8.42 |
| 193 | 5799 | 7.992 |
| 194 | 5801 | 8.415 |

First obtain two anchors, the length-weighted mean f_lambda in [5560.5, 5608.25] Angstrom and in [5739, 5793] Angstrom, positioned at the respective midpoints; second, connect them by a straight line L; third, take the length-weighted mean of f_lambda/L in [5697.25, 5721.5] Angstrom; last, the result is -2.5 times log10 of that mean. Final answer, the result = 0.02 mag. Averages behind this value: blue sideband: 8.1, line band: 8.06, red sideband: 8.24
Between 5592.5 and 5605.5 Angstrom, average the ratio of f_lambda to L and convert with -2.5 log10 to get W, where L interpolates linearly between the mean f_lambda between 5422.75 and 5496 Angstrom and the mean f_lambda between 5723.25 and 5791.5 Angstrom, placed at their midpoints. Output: 0.047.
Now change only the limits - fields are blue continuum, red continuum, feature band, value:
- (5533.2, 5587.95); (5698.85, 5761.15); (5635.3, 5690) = 0.01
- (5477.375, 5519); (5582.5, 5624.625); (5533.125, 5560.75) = -0.03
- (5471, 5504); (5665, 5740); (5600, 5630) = 0.01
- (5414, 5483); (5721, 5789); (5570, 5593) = 0.04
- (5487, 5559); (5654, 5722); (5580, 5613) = 0.02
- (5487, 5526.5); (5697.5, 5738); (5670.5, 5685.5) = -0.01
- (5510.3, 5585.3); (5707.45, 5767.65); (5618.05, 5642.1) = -0.01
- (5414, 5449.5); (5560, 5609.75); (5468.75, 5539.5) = -0.01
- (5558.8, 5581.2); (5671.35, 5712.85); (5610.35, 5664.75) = -0.01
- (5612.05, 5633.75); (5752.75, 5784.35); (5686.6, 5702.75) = 0.01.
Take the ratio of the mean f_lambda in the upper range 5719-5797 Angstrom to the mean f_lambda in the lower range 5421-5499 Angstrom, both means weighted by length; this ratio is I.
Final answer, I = 1.0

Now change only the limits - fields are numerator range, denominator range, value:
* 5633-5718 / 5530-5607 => 0.99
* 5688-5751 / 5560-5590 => 1.01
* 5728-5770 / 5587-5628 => 1.03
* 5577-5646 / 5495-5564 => 0.98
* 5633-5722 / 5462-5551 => 0.98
